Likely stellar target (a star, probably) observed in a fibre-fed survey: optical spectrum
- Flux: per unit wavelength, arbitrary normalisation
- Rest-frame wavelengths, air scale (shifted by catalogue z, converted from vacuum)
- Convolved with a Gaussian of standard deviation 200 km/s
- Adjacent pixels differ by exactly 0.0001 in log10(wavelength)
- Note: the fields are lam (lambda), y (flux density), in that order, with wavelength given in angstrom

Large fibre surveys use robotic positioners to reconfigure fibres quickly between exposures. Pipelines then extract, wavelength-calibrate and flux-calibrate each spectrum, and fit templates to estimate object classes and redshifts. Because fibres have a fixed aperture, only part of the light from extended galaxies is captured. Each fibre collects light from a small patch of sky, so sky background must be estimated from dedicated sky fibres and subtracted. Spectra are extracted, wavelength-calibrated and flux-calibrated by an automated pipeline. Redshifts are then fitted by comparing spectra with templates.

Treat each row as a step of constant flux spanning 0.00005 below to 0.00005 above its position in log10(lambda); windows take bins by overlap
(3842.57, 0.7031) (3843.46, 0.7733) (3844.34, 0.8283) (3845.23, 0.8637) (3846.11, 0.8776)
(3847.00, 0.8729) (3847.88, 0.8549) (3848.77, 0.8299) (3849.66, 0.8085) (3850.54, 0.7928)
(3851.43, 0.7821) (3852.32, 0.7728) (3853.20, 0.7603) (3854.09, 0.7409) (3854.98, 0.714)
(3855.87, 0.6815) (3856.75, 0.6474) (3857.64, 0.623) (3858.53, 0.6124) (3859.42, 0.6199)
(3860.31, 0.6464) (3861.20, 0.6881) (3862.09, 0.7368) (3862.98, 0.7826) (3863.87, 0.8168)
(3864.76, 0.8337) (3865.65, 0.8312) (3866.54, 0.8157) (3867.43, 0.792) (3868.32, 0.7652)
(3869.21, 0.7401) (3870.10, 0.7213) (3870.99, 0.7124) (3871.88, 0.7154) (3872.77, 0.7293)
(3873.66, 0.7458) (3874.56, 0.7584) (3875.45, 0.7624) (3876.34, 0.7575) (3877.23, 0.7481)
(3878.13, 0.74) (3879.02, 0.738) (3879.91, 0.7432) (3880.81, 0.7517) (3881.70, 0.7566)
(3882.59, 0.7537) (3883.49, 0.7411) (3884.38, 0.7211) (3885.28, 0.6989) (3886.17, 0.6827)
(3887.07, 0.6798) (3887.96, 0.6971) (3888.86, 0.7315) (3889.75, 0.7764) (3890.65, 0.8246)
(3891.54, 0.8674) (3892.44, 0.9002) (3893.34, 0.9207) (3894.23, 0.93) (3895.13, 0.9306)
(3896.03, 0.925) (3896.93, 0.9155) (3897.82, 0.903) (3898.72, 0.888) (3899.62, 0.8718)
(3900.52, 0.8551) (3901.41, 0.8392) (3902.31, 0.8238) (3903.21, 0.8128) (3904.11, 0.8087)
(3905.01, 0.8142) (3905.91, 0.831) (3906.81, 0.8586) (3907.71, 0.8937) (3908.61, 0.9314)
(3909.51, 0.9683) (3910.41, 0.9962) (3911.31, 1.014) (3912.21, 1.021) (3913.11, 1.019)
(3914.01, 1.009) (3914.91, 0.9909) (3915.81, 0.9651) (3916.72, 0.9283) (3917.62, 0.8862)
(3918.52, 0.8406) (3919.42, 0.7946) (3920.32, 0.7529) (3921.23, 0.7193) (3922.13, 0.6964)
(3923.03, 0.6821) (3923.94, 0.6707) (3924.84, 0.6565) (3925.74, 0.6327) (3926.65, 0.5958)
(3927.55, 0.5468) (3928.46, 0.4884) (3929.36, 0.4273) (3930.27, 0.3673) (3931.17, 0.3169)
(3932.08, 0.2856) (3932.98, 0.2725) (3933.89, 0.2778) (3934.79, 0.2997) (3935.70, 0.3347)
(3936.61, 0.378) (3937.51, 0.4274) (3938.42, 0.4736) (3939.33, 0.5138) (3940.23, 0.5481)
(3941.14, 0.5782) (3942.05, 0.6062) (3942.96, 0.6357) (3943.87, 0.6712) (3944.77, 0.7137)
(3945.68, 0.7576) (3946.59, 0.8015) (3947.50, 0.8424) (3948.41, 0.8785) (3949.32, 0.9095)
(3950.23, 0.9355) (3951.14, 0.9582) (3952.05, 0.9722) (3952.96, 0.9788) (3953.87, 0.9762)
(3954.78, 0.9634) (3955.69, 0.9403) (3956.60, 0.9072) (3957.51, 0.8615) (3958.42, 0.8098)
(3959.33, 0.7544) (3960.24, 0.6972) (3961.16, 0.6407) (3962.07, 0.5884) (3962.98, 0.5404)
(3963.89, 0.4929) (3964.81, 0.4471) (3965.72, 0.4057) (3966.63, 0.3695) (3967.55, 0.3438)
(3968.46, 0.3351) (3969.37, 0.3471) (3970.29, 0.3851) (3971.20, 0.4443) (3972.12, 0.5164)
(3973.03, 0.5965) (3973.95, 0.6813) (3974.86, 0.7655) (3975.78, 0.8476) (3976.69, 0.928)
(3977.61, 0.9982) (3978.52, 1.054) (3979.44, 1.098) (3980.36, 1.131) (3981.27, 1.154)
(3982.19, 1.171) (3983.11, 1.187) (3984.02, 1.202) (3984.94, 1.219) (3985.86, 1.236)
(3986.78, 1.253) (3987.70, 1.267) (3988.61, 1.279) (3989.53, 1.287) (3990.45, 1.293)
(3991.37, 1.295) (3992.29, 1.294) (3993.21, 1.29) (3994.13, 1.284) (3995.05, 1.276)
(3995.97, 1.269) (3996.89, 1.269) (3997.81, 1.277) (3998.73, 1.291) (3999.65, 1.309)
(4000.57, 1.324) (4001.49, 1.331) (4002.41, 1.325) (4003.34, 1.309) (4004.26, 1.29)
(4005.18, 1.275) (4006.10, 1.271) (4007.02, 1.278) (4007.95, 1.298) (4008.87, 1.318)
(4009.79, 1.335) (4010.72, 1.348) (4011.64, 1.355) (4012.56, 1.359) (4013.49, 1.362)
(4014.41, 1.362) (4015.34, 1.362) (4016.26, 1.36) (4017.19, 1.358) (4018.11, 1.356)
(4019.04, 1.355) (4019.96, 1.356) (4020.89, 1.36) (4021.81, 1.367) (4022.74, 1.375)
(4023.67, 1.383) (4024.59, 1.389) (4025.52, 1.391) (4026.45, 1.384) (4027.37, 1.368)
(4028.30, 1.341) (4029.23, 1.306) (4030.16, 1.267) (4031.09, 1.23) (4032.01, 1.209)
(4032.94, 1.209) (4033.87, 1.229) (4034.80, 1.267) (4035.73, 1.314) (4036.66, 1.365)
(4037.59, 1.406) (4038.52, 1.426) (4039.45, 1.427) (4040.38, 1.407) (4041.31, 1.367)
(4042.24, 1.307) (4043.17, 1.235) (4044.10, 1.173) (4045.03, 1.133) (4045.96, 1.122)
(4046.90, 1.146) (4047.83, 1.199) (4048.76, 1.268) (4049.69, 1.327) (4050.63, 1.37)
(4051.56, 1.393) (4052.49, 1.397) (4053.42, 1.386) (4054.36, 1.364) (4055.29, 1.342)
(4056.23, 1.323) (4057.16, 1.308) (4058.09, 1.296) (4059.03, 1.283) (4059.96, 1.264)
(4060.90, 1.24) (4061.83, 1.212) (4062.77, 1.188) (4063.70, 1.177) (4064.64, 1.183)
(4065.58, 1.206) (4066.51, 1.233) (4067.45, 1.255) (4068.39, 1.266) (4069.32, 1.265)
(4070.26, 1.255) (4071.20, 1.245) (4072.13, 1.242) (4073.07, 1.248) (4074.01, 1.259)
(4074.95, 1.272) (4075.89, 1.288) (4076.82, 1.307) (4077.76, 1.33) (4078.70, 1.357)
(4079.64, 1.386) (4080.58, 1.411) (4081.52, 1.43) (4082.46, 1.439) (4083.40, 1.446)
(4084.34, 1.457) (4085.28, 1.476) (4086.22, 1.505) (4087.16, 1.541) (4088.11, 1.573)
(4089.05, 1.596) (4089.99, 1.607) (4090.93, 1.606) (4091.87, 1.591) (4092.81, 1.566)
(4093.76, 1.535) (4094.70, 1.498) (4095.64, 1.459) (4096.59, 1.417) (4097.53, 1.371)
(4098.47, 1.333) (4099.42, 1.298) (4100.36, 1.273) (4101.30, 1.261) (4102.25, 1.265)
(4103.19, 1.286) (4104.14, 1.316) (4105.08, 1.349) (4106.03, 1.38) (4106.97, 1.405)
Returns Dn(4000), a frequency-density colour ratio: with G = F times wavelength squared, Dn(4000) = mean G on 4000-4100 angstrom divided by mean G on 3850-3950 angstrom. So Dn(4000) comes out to 2.0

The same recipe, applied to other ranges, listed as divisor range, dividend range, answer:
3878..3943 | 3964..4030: 1.64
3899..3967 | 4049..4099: 2.04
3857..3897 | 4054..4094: 1.97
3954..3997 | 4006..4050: 1.50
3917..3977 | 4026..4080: 2.14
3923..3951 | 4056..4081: 2.39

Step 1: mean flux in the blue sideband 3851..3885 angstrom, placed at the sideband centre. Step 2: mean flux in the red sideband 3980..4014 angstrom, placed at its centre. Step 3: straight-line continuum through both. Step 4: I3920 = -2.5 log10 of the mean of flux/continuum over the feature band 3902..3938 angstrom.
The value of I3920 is 0.32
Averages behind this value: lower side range 0.737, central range 0.7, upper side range 1.28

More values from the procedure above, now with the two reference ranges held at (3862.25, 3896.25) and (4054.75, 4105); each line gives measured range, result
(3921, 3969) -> 0.48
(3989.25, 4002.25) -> -0.16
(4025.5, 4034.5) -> -0.07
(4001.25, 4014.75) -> -0.15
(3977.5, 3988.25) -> -0.09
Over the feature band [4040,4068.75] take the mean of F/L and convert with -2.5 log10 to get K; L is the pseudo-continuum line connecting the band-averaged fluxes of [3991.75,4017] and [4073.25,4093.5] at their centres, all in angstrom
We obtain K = 0.10 mag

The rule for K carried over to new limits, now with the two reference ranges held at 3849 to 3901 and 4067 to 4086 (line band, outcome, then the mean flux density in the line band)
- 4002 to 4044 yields -0.13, 1.33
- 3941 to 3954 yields 0.19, 0.816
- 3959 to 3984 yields 0.42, 0.71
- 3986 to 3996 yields -0.17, 1.28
